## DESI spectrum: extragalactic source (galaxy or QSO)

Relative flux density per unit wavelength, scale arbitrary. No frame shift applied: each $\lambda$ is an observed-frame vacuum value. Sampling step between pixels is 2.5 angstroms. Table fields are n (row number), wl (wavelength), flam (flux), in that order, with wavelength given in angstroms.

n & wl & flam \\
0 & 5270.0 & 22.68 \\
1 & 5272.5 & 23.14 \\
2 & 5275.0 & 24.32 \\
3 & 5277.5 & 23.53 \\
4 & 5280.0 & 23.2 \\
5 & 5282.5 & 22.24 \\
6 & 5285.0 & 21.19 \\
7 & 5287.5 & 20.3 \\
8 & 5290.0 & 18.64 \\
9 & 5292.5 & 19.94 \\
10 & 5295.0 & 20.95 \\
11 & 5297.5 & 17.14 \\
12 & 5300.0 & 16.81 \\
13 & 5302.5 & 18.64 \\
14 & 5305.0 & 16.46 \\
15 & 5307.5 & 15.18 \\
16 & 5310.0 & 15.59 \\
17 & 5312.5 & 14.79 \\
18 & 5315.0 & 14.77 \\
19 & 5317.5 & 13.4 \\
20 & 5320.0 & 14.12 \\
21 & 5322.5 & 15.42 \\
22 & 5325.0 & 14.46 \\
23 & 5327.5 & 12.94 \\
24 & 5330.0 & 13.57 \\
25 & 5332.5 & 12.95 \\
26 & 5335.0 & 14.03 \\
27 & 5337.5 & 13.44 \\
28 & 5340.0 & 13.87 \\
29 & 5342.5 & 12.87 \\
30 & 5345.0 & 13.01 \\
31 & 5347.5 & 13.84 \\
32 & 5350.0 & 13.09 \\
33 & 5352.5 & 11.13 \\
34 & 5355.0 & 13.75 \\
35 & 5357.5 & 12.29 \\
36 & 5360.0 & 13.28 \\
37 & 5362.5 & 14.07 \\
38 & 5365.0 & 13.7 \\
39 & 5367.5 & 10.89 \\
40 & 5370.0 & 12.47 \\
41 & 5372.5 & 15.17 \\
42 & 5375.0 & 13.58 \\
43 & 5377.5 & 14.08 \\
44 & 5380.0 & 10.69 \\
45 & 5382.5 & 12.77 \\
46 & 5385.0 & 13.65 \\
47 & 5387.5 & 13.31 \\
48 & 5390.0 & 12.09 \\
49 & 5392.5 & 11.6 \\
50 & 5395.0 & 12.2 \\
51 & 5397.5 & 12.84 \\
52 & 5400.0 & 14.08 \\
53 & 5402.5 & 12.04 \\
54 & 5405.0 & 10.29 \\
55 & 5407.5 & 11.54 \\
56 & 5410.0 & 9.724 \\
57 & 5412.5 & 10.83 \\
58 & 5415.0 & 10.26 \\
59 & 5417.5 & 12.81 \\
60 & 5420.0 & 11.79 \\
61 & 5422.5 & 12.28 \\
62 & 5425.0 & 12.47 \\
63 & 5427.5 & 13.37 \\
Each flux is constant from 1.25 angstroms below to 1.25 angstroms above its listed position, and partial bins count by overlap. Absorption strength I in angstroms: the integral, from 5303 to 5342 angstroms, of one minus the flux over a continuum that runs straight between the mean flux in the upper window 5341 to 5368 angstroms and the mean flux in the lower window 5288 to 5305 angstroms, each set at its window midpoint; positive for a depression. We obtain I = 4.1 angstroms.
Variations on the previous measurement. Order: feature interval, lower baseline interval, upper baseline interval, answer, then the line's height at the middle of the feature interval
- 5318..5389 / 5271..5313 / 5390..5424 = 9.34 angstroms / 15.4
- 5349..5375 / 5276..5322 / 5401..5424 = 2.40 angstroms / 14.4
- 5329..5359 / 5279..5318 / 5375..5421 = 4.31 angstroms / 15.4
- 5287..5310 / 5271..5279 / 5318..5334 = 1.37 angstroms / 19.1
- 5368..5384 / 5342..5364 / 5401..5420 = -0.96 angstroms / 12.3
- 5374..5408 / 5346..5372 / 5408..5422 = -1.63 angstroms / 11.9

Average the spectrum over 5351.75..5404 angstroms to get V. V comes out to 12.8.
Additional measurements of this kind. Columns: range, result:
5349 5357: 12.6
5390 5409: 12.1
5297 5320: 15.7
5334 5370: 13.1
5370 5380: 13.6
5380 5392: 12.6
